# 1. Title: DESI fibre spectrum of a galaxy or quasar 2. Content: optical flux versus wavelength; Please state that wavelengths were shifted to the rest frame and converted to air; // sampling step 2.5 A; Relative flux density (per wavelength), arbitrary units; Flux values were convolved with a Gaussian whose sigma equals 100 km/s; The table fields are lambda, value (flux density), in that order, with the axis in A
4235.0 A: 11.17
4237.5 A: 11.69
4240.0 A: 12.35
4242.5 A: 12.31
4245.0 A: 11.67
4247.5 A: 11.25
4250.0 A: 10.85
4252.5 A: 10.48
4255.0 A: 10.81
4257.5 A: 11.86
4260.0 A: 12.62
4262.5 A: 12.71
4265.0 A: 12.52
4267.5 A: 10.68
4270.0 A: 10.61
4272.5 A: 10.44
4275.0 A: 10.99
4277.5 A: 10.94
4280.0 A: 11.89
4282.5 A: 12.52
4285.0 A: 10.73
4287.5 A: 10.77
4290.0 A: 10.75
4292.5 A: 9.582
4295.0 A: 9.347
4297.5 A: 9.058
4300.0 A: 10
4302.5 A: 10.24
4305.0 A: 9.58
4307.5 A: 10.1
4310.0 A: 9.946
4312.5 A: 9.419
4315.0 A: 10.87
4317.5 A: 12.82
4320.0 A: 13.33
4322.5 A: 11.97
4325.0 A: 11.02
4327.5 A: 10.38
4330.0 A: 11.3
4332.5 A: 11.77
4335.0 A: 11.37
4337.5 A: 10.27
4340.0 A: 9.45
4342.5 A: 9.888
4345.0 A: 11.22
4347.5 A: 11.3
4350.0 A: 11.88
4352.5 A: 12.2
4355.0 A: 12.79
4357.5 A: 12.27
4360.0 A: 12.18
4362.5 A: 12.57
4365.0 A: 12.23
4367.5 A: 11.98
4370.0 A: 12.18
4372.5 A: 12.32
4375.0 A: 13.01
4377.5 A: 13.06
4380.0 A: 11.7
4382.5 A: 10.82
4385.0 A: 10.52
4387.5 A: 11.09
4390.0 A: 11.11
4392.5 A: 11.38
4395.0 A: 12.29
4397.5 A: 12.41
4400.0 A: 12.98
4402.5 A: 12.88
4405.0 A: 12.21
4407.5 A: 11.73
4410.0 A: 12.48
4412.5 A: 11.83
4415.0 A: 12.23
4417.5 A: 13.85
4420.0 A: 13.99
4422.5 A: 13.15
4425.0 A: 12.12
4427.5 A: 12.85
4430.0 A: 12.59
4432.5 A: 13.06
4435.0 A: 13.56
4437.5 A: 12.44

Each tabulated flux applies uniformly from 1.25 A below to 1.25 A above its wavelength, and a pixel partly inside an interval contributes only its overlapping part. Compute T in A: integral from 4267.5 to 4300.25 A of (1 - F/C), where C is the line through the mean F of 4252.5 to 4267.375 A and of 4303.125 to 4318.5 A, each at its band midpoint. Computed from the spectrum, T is 1.7 A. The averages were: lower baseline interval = 11.9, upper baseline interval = 10.4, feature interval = 10.6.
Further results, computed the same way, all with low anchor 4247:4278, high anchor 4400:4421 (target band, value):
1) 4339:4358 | 1.14 A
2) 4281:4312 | 3.72 A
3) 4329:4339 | 0.69 A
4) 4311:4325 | 0.26 A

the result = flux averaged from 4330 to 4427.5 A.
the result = 12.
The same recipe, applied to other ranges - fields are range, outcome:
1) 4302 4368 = 11.3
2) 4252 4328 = 10.9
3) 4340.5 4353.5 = 11.2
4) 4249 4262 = 11.4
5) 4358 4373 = 12.2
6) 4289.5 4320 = 10.3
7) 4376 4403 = 11.8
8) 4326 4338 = 11.1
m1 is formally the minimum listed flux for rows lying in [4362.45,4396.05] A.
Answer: 10.52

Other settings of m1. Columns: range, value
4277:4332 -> 9.058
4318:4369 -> 9.45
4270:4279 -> 10.44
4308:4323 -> 9.419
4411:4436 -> 11.83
